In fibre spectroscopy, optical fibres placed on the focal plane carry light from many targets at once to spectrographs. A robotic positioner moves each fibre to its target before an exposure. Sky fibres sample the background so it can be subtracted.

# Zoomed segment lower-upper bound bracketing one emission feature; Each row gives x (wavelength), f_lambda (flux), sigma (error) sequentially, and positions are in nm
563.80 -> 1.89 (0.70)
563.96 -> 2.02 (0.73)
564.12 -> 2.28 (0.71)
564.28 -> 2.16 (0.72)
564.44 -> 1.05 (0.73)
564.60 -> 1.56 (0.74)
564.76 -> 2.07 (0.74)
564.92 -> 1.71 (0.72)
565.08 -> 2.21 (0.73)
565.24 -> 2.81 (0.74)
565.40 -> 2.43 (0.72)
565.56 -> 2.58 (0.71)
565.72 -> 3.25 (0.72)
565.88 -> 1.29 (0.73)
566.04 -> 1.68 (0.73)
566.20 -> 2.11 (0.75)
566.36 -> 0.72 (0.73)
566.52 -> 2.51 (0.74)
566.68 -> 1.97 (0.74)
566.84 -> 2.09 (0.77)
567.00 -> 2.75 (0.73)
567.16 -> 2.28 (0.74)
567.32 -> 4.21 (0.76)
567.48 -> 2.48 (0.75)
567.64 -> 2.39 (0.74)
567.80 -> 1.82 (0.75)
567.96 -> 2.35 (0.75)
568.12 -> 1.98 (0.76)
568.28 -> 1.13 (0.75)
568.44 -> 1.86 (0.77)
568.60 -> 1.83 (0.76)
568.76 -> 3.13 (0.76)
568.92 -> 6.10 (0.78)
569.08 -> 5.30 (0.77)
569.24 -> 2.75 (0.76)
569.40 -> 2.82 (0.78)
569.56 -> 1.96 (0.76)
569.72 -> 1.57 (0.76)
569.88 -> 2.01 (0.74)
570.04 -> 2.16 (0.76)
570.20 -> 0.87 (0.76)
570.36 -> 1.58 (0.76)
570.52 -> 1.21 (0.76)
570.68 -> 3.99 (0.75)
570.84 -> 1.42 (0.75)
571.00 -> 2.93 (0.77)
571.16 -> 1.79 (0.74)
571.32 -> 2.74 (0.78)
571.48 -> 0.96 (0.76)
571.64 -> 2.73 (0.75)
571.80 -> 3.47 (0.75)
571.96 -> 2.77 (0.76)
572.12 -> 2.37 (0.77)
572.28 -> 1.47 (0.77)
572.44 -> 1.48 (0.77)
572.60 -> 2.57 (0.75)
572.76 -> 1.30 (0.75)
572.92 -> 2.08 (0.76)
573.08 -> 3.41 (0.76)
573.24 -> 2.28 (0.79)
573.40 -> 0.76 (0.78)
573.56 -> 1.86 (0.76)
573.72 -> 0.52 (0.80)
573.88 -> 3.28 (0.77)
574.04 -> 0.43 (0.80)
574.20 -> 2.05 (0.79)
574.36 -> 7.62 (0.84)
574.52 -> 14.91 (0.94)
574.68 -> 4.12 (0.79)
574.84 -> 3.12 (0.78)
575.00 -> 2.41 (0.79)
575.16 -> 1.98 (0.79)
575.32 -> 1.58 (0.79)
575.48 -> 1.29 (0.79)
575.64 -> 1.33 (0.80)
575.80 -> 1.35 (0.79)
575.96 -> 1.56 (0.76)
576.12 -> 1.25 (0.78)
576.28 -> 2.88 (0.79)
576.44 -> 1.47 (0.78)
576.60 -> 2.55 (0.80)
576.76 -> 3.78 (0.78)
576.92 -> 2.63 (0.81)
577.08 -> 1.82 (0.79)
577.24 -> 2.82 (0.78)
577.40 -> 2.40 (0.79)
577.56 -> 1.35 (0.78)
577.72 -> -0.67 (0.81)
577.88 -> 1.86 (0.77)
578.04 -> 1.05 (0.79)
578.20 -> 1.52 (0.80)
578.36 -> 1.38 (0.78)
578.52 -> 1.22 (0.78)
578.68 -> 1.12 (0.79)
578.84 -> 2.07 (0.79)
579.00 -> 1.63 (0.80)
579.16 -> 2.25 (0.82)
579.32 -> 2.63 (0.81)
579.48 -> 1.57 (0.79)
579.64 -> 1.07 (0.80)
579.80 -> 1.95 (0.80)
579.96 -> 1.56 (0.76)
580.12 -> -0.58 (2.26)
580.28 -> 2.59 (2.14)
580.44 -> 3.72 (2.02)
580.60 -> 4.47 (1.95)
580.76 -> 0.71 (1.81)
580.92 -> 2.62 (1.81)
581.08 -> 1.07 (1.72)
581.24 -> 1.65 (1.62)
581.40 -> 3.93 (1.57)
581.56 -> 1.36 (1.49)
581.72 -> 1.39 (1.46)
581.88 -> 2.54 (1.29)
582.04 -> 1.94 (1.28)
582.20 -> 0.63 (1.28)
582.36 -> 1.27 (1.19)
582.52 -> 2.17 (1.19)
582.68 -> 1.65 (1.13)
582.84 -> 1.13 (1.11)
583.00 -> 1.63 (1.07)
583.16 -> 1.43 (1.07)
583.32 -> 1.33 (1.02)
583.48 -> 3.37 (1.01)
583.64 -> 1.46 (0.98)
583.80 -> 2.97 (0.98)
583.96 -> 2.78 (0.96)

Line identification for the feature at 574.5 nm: [O III] 5007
